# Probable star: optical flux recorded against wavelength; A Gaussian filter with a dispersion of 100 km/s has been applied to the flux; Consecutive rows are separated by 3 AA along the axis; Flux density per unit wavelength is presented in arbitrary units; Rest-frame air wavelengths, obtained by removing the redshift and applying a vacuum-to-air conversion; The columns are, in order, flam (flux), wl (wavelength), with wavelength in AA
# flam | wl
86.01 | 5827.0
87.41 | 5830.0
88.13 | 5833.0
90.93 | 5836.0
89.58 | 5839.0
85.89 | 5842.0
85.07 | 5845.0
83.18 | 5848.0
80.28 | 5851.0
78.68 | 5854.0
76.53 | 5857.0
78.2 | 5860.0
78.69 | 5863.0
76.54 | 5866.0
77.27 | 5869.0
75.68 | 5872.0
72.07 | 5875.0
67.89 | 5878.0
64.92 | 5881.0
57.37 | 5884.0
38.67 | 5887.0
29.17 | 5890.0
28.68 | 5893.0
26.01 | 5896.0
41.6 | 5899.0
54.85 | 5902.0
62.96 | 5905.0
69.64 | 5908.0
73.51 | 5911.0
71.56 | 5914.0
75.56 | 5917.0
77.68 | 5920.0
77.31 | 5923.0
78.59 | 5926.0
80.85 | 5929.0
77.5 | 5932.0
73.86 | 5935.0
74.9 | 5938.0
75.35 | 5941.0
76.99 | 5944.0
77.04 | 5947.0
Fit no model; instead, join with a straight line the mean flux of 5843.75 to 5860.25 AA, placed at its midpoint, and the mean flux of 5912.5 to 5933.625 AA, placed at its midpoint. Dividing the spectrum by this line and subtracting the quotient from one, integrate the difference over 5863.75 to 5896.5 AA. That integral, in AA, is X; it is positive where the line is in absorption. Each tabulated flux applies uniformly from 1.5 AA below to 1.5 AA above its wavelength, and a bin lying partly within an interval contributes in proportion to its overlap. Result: 9.1 AA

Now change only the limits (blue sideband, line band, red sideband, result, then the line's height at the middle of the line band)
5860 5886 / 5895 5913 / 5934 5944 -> 4.2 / 73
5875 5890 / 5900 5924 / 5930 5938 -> -0.8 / 67.3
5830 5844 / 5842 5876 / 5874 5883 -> -0.7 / 77.3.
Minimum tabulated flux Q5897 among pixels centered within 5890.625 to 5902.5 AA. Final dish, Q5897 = 26.01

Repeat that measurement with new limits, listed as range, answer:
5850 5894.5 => 28.68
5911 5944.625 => 71.56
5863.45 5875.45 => 72.07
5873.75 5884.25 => 57.37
